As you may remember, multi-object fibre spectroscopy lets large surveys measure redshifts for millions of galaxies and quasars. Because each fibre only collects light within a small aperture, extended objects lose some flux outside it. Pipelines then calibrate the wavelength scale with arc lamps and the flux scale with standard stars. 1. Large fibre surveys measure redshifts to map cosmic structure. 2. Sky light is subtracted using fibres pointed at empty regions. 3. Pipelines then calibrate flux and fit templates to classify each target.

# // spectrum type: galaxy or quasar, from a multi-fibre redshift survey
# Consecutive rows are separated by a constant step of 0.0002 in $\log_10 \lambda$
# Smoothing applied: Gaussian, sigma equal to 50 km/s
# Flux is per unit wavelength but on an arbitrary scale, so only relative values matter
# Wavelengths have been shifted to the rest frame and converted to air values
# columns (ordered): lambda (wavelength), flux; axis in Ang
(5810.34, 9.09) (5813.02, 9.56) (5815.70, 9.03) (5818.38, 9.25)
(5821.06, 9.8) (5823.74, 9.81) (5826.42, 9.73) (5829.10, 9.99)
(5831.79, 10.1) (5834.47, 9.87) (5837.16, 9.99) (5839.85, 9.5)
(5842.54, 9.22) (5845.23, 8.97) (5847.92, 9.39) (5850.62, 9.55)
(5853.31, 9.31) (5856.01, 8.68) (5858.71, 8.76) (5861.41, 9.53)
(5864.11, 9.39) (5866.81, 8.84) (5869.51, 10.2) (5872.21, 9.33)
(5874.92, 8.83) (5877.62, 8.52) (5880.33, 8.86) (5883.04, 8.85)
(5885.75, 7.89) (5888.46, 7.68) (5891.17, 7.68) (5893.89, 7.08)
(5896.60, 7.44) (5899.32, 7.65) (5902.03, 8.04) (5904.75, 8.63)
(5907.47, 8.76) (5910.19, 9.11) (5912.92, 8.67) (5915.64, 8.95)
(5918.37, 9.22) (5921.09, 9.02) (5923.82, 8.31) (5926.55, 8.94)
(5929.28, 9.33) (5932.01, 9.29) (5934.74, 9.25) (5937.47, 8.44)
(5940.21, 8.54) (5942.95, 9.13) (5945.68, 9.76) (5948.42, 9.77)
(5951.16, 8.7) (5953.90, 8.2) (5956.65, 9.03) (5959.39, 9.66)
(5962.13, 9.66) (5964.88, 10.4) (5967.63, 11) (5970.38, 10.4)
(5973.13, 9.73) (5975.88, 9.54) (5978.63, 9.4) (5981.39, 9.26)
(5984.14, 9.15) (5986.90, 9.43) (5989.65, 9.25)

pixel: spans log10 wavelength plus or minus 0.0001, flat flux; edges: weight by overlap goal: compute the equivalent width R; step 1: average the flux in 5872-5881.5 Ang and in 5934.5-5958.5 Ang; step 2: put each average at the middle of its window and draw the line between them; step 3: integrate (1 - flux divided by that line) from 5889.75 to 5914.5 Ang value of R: 2.1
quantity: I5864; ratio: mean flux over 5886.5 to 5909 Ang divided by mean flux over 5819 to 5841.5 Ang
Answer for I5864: 0.8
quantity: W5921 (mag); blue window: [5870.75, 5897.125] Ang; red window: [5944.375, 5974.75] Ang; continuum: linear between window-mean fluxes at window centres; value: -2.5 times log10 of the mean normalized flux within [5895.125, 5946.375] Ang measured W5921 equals 0.024 mag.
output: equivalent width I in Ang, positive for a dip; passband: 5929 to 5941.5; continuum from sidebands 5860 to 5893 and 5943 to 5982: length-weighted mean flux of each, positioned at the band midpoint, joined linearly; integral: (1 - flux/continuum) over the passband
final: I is 0.5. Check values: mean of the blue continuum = 8.77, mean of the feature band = 8.94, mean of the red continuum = 9.6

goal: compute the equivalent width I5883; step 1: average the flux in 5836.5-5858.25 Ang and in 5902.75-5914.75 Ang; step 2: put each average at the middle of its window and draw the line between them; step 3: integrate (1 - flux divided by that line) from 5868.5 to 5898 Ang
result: 1.99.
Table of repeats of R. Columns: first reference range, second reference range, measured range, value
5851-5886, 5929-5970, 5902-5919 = 0.8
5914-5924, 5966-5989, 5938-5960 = 0.7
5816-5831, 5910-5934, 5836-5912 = 4.6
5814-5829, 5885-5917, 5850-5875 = -1.2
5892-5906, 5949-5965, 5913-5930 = -1.2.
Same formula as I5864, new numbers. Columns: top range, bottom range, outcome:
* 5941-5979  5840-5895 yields 1.08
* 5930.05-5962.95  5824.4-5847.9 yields 0.94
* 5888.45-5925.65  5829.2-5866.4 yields 0.89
